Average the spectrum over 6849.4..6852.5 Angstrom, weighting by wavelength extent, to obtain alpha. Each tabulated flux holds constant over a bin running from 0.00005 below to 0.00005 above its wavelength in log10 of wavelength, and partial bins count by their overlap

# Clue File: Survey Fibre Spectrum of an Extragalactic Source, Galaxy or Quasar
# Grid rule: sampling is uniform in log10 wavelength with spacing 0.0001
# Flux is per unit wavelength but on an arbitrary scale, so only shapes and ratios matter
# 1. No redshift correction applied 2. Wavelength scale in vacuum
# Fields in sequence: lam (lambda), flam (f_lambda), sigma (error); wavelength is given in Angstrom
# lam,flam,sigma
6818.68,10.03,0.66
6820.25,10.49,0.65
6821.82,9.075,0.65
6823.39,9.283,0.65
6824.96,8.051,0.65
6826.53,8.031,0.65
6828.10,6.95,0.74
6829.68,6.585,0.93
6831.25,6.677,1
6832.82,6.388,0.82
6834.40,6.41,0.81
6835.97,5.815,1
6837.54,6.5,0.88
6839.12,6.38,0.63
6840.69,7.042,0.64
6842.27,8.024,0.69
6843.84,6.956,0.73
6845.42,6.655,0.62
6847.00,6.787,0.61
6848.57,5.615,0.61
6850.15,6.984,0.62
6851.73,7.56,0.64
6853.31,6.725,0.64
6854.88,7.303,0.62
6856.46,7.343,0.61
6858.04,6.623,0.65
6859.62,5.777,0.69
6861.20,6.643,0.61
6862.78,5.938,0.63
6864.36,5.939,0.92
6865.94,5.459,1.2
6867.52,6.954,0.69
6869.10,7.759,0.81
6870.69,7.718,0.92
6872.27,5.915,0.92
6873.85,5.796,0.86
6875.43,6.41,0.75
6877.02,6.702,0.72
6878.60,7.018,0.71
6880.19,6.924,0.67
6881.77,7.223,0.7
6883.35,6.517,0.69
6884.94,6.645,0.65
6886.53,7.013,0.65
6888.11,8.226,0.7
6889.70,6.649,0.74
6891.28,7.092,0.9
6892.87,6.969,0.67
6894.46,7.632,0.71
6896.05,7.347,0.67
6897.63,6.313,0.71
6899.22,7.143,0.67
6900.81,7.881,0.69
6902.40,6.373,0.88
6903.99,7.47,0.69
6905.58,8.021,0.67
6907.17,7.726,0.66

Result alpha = 7.27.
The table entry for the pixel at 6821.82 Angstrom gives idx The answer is 9.075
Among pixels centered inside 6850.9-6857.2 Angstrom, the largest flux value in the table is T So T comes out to 7.56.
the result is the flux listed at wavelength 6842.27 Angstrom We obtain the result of 8.024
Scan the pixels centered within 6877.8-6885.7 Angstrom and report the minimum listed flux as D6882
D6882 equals 6.517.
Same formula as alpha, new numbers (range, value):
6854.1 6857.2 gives 7.32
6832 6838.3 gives 6.28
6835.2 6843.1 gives 6.76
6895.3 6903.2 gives 7.01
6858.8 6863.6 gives 6.12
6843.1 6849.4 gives 6.5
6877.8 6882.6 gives 7.06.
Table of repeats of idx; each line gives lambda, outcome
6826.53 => 8.031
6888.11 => 8.226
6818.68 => 10.03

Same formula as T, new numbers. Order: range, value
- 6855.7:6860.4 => 7.343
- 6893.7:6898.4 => 7.632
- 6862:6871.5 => 7.759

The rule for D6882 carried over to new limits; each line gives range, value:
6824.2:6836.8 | 5.815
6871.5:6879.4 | 5.796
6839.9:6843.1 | 7.042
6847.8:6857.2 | 5.615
